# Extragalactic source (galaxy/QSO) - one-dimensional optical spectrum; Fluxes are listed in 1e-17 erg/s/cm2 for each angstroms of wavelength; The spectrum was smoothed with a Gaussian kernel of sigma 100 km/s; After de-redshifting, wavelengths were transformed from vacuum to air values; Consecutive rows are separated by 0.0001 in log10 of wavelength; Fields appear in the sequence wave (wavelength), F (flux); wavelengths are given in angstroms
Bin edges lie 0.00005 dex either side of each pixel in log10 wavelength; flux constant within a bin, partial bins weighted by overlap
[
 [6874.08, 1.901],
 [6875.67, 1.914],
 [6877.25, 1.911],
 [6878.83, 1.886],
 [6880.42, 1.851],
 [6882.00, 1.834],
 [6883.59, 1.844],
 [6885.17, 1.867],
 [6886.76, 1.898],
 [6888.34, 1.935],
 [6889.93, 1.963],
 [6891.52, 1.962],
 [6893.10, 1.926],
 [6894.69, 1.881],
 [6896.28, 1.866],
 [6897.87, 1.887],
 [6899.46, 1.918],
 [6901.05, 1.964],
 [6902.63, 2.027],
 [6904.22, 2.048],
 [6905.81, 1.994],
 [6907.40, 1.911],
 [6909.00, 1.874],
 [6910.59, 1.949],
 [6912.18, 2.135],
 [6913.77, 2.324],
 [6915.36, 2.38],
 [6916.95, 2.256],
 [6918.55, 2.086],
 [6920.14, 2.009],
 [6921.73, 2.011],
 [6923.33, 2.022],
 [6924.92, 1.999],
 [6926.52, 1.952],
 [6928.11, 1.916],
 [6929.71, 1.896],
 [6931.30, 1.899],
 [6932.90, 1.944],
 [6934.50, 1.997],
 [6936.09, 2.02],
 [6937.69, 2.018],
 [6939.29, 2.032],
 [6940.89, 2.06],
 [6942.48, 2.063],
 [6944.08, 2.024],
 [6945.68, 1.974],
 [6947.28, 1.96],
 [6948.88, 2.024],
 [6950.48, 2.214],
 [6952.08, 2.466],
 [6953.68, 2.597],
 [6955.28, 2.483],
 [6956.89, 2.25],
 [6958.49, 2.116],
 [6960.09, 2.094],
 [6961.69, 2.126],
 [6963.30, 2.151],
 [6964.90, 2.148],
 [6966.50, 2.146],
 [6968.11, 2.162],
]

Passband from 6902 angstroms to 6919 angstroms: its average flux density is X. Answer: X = 2.09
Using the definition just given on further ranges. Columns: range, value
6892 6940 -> 2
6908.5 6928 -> 2.08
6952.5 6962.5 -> 2.28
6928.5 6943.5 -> 1.99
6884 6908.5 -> 1.93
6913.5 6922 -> 2.18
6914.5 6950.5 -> 2.03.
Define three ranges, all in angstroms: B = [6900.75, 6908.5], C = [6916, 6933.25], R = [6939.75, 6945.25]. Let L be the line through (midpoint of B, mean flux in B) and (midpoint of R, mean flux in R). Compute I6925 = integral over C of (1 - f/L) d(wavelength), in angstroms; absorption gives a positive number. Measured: 0.11 angstroms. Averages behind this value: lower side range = 1.99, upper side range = 2.04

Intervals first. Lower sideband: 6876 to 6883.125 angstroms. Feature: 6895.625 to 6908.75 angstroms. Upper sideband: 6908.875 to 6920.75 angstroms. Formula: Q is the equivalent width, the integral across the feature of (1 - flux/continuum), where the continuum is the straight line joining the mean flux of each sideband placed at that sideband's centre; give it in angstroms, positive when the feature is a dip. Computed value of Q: 0.6 angstroms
